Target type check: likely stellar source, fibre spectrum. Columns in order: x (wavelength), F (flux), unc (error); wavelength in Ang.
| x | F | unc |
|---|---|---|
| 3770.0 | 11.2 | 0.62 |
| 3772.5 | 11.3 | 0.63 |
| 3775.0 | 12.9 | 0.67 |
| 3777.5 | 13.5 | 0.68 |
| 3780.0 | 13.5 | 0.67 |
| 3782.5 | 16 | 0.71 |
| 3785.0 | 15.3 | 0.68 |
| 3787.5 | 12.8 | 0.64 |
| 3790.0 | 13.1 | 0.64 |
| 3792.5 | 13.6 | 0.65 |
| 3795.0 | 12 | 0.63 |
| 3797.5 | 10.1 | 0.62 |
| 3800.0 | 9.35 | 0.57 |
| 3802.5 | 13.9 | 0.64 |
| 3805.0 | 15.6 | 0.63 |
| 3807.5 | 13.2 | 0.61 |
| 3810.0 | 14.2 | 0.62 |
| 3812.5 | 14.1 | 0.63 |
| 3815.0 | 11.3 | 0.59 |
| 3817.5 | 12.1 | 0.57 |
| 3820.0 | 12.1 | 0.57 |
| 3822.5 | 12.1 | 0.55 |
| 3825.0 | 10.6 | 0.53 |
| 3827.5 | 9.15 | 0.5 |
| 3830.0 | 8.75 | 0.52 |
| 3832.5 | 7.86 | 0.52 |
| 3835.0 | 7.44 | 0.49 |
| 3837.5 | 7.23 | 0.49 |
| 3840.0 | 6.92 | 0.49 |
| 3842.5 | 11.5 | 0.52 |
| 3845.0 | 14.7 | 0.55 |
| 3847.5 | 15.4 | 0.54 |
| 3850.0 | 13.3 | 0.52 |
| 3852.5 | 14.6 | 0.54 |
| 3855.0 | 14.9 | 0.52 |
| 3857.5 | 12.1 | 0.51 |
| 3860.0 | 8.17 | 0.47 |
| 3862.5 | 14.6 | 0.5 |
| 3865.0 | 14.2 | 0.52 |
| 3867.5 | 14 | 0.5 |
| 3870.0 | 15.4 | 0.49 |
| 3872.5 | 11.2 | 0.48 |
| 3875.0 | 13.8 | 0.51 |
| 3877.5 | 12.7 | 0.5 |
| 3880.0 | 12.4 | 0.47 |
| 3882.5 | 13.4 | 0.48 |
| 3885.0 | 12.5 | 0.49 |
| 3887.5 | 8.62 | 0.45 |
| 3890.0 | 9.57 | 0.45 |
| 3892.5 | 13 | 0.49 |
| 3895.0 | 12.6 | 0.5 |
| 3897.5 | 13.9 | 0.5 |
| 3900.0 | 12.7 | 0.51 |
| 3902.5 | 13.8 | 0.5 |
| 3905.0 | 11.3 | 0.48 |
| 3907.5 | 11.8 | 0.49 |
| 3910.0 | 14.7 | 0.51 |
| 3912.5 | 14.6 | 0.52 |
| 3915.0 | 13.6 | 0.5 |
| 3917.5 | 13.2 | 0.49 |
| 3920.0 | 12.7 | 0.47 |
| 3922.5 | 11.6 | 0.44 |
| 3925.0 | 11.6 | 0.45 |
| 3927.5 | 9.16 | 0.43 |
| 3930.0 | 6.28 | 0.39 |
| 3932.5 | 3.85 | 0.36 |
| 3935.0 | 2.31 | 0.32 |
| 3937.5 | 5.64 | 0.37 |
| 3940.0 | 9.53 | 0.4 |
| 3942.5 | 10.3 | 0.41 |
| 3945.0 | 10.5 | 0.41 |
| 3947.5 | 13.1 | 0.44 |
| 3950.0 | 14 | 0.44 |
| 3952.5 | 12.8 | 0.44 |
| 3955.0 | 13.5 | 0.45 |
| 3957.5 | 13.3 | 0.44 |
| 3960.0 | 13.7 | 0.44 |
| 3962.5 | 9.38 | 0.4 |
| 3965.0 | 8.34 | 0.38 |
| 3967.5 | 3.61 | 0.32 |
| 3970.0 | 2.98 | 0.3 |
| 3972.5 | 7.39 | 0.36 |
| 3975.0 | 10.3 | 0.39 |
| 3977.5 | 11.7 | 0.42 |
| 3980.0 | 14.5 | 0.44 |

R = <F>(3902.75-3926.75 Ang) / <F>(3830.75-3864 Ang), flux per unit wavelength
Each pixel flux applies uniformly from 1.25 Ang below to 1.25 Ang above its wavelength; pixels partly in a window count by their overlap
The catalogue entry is 1.12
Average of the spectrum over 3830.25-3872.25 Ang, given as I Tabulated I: 11.9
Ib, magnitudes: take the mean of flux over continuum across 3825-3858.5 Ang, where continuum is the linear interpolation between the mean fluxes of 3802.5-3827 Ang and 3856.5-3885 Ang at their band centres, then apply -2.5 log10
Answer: 0.16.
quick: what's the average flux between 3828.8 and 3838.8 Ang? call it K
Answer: 7.81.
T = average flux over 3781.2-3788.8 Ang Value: 14.7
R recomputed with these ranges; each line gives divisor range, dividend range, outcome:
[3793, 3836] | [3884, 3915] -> 1.09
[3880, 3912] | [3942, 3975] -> 0.83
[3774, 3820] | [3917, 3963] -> 0.79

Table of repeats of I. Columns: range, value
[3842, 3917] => 13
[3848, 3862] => 12.9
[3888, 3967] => 11.1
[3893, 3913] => 13.1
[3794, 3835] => 11.5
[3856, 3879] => 12.9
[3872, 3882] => 12.7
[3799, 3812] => 13.4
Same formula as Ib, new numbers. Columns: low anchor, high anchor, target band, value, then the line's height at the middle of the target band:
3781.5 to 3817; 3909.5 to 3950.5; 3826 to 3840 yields 0.47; 12.4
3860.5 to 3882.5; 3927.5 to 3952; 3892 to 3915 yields -0.19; 11.1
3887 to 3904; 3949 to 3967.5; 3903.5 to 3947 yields 0.16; 11.9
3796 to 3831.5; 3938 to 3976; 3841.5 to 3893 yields -0.15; 11.2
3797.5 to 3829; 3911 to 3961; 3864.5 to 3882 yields -0.16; 11.5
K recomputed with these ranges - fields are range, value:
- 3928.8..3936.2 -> 4.14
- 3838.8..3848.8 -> 12.2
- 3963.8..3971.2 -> 4.97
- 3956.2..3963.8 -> 12.1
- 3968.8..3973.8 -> 5.26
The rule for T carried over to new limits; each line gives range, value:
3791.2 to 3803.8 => 11.8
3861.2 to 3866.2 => 14.3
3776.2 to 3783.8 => 14.3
